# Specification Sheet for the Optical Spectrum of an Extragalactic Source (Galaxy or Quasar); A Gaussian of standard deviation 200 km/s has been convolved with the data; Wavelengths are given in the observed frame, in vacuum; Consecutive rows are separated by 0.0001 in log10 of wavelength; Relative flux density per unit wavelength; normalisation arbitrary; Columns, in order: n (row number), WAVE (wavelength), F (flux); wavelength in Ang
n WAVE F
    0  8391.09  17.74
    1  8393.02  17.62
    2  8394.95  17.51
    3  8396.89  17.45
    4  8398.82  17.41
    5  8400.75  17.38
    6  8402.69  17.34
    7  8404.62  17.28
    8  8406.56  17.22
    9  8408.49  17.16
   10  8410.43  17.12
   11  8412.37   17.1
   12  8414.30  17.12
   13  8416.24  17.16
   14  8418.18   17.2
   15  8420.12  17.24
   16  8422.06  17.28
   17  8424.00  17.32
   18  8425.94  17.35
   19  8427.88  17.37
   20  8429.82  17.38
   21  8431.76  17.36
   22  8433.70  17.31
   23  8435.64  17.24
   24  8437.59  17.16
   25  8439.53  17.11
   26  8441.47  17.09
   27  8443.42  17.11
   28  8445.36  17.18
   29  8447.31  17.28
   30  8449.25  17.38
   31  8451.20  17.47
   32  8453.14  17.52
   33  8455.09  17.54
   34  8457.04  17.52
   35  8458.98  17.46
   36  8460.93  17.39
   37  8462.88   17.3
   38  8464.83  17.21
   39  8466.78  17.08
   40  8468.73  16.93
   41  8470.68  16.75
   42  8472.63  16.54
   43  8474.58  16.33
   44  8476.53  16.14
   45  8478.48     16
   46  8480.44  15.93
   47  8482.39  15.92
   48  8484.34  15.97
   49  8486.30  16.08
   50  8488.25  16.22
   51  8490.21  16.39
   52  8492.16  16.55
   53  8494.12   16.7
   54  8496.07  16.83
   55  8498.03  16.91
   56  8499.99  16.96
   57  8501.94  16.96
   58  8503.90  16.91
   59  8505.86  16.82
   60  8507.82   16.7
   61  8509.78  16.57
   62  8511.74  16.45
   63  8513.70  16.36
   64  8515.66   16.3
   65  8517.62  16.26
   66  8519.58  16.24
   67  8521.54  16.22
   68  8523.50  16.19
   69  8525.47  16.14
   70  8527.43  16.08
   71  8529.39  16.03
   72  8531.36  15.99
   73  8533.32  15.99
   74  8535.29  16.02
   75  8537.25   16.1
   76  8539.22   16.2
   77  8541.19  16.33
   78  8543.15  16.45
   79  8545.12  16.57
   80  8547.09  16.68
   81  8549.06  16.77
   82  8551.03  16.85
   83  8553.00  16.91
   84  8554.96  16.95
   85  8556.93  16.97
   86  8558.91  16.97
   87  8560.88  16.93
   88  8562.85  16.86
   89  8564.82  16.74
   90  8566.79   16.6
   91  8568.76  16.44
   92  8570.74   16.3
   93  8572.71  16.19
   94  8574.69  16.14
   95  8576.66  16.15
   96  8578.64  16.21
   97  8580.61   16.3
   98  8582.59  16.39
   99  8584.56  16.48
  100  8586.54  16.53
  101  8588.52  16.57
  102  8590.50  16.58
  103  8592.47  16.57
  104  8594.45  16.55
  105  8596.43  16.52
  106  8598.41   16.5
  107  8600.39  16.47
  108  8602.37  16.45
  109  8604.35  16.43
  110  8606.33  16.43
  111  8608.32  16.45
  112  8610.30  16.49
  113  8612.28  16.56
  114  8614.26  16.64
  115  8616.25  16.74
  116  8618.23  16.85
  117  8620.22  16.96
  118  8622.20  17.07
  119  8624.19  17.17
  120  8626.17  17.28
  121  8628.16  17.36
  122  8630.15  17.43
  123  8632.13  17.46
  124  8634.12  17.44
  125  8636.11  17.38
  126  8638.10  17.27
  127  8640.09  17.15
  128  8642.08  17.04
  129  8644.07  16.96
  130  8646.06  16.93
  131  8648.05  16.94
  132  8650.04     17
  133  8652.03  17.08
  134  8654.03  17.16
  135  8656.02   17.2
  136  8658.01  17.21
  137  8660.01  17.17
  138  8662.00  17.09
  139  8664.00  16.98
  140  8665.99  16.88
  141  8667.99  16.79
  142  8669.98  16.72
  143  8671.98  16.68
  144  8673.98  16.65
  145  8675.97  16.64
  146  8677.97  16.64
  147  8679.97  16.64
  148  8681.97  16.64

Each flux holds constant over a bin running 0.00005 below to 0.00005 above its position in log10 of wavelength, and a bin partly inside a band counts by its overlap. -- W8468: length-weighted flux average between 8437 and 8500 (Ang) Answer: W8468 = 16.8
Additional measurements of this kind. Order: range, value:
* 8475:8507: 16.5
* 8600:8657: 17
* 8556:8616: 16.5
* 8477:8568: 16.5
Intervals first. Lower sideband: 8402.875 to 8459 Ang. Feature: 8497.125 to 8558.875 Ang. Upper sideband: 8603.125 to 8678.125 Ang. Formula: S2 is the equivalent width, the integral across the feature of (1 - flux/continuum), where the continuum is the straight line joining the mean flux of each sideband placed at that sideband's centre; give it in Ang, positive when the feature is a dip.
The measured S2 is 2.3 Ang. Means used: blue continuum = 17.3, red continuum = 17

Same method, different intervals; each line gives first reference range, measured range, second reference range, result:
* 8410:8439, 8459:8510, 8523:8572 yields 0.7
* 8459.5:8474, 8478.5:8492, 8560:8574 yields 0.7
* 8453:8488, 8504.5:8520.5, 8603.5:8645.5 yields 0.3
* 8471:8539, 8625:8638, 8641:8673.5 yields -0.4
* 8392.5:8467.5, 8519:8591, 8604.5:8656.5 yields 2.9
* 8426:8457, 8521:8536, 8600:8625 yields 0.8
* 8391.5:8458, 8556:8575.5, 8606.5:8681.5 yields 0.5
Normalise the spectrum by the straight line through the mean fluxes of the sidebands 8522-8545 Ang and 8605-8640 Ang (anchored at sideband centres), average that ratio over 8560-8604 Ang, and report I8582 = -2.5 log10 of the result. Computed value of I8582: 0.01 mag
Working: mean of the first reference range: 16.2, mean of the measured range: 16.5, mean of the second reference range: 17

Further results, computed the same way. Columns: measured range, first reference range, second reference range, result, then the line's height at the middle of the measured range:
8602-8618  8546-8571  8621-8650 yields 0.03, 17.1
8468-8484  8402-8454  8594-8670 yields 0.06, 17.2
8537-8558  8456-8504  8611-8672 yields 0.01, 16.8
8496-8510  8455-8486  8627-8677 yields 0.00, 16.8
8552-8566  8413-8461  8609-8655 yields 0.02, 17.1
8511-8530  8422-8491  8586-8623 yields 0.04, 16.8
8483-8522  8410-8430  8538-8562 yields 0.02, 16.9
